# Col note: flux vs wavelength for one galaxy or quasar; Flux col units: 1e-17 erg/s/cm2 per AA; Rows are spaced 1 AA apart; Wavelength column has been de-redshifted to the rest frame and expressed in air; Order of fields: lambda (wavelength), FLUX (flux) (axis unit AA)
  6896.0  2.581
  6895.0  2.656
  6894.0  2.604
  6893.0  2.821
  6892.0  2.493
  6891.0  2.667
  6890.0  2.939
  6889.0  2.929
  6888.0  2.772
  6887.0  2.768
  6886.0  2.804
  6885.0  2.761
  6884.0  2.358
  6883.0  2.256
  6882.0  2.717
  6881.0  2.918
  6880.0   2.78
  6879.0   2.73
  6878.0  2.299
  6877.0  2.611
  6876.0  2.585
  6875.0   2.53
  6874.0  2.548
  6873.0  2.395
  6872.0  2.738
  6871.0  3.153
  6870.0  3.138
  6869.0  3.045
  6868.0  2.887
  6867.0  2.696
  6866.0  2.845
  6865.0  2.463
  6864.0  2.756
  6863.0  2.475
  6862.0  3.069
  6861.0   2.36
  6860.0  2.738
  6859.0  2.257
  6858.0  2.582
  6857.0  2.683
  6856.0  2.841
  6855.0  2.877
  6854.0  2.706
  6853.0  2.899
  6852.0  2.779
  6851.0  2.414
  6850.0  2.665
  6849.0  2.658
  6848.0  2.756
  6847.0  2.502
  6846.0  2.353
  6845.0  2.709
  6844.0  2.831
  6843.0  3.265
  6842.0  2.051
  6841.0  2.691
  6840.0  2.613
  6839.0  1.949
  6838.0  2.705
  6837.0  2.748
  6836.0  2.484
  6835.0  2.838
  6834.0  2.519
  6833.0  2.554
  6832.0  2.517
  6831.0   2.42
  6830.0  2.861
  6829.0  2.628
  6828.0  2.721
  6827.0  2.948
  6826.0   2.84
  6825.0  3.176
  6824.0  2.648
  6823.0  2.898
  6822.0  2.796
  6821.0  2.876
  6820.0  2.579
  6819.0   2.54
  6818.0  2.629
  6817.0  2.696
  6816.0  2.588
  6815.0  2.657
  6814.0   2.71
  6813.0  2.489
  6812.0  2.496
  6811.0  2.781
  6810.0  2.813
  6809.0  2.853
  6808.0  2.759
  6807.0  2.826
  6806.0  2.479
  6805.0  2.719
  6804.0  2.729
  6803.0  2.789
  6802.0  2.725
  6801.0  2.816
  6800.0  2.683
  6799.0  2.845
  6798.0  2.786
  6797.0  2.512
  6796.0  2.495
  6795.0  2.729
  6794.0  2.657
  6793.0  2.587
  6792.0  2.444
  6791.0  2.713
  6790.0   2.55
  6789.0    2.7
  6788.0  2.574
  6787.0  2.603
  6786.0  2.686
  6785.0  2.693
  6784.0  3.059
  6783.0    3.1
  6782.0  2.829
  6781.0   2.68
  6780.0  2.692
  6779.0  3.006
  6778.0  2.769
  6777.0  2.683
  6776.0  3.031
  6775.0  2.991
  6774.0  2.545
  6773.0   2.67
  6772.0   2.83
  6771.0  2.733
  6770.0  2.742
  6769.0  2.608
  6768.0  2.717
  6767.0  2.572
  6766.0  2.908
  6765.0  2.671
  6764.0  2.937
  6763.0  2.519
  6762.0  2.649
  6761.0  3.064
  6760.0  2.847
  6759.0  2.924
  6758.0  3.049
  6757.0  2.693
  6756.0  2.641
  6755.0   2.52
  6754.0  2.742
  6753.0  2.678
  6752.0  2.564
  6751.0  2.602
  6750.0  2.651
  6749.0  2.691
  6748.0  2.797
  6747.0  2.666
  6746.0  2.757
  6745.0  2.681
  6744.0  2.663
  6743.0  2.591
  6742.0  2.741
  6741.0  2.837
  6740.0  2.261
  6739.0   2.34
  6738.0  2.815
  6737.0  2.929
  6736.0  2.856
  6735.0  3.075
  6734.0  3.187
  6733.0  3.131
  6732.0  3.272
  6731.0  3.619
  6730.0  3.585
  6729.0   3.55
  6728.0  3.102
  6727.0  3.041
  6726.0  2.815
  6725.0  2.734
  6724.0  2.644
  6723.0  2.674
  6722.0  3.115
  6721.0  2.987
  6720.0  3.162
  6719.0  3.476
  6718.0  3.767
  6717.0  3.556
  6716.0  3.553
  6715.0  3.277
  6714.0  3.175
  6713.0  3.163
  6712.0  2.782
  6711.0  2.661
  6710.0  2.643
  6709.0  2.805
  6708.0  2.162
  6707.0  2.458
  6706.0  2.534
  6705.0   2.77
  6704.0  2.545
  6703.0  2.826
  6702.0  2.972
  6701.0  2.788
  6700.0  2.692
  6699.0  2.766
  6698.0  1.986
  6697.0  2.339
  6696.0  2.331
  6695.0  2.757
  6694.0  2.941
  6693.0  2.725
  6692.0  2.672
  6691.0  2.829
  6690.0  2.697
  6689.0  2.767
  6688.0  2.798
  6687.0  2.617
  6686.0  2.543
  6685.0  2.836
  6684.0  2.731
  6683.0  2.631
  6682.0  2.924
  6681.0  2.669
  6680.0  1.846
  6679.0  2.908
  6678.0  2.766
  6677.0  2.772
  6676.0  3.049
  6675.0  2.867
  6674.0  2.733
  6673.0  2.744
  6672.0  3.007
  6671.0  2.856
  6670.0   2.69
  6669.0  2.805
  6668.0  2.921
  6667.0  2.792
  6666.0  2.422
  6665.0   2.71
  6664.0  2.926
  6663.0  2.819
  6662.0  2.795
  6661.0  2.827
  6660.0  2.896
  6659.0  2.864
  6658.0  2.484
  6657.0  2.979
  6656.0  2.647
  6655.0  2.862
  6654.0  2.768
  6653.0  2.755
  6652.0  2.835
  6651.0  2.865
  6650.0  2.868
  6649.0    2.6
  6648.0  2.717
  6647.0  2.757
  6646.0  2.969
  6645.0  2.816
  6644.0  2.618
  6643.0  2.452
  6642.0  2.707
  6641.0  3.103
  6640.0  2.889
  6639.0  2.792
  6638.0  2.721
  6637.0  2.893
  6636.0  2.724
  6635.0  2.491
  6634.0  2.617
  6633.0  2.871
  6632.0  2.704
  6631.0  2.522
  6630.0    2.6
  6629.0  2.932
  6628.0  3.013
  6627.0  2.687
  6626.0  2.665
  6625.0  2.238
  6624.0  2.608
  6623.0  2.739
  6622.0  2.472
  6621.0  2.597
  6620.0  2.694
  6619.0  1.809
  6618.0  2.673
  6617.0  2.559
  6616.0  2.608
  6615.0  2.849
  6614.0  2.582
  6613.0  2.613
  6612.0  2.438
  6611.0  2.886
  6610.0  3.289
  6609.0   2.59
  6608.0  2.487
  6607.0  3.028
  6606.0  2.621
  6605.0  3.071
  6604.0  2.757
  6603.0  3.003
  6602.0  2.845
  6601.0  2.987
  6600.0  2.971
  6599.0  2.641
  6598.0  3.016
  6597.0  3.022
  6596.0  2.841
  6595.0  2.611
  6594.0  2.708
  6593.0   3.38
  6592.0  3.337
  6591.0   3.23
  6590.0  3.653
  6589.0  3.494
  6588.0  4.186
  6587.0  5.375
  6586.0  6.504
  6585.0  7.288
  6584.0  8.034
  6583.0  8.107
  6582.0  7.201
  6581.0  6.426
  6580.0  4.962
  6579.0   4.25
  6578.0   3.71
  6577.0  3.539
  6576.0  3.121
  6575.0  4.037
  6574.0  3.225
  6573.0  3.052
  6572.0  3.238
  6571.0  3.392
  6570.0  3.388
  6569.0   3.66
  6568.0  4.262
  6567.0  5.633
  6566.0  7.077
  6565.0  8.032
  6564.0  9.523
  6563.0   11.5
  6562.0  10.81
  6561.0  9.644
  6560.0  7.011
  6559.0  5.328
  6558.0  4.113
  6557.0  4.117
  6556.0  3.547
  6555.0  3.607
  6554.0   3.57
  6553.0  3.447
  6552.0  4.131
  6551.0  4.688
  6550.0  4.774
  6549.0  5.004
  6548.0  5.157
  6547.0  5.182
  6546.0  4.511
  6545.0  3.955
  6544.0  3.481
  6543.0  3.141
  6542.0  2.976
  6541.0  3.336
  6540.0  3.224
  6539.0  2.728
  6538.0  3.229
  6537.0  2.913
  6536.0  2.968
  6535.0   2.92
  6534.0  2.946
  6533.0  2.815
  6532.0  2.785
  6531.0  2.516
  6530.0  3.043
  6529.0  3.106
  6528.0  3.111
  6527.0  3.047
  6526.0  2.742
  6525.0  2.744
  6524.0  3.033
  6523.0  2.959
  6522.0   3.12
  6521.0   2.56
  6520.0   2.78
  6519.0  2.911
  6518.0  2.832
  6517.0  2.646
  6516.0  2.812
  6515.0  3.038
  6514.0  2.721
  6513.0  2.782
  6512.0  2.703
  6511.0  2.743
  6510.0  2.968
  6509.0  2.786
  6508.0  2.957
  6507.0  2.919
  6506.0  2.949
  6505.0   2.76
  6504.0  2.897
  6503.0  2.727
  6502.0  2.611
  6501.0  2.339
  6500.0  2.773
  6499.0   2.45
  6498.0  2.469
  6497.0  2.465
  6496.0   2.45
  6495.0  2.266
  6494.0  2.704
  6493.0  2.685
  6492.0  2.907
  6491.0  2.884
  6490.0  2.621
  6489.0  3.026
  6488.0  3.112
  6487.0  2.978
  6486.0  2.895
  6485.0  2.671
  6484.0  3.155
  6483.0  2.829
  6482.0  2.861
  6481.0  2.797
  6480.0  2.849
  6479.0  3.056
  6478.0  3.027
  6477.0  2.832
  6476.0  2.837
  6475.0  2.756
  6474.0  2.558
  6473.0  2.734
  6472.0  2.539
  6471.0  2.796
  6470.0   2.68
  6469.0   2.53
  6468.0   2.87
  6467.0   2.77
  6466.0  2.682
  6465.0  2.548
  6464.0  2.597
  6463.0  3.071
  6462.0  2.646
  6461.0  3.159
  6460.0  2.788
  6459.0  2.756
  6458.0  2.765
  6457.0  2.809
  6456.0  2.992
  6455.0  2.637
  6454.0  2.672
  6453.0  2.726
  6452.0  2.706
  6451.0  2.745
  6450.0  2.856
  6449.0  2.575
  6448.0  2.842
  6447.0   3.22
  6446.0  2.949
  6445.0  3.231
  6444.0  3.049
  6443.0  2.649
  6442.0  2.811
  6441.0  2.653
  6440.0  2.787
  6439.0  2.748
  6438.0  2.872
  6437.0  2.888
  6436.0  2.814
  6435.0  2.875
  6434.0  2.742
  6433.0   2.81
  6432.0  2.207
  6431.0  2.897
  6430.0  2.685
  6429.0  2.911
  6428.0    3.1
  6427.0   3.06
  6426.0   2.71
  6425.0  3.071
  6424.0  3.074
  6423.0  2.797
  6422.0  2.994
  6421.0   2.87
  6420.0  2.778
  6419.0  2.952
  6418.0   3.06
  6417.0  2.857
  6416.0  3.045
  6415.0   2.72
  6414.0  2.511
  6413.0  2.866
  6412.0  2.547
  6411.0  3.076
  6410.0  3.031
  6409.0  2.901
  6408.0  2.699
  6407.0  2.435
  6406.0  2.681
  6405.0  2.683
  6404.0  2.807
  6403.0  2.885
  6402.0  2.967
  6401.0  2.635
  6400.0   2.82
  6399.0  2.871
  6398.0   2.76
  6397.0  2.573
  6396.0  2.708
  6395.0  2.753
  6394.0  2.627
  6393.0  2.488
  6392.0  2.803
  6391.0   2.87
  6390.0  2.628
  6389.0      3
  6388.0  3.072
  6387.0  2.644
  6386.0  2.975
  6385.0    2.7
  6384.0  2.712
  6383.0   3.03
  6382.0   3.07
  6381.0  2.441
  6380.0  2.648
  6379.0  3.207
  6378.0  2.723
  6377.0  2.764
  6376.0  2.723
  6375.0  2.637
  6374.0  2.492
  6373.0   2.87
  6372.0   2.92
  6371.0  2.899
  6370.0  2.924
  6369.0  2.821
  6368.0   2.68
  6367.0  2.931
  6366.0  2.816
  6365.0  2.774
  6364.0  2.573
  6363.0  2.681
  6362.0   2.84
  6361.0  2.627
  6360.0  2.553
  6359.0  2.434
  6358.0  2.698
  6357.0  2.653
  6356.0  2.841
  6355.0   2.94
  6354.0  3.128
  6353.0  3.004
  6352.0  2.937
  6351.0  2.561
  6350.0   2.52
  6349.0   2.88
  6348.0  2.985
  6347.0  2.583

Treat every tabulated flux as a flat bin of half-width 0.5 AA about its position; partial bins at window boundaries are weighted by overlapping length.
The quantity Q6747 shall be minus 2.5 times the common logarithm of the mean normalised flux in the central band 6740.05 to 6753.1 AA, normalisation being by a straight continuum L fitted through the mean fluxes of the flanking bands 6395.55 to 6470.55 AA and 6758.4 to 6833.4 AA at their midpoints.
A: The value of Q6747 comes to 0.03 mag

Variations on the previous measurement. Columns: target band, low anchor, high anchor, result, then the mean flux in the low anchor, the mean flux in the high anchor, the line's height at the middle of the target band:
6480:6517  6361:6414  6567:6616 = 0.19 mag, 2.78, 3.76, 3.31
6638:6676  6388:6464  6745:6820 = -0.01 mag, 2.82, 2.72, 2.75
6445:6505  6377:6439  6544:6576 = 0.35 mag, 2.81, 5.18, 3.86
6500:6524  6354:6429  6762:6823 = -0.01 mag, 2.8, 2.72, 2.78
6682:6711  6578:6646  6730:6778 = 0.13 mag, 3.3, 2.79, 3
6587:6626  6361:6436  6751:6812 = -0.04 mag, 2.8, 2.73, 2.76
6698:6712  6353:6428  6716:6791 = 0.08 mag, 2.8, 2.85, 2.85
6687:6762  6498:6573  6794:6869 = 0.09 mag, 3.83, 2.68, 3.1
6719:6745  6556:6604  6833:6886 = 0.23 mag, 4.85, 2.66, 3.66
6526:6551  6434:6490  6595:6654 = -0.24 mag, 2.82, 2.74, 2.78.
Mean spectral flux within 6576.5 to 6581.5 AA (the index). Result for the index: 4.58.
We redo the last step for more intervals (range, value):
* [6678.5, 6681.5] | 2.47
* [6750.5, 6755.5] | 2.62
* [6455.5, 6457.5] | 2.9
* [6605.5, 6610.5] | 2.8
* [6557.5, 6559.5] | 4.72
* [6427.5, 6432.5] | 2.76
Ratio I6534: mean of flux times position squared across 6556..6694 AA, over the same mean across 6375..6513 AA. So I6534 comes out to 1.31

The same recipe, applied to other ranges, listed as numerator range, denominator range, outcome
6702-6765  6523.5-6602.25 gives 0.70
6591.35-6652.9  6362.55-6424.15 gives 1.06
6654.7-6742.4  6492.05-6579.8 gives 0.80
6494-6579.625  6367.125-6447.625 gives 1.39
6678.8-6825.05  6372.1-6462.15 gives 1.09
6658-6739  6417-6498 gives 1.09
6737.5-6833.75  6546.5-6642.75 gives 0.73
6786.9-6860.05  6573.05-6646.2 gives 0.86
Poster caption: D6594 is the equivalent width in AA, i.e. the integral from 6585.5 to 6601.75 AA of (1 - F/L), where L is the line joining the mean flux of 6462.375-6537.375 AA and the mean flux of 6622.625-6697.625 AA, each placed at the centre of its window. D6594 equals -4.3 AA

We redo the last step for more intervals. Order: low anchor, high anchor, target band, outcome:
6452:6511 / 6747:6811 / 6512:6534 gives -0.8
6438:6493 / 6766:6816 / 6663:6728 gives -1.3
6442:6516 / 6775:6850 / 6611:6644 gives 1.1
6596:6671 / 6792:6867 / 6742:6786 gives -0.9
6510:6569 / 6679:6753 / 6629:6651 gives 4.1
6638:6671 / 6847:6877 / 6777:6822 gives 0.4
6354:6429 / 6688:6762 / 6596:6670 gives 2.3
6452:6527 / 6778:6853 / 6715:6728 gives -2.0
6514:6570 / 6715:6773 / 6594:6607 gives 3.2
